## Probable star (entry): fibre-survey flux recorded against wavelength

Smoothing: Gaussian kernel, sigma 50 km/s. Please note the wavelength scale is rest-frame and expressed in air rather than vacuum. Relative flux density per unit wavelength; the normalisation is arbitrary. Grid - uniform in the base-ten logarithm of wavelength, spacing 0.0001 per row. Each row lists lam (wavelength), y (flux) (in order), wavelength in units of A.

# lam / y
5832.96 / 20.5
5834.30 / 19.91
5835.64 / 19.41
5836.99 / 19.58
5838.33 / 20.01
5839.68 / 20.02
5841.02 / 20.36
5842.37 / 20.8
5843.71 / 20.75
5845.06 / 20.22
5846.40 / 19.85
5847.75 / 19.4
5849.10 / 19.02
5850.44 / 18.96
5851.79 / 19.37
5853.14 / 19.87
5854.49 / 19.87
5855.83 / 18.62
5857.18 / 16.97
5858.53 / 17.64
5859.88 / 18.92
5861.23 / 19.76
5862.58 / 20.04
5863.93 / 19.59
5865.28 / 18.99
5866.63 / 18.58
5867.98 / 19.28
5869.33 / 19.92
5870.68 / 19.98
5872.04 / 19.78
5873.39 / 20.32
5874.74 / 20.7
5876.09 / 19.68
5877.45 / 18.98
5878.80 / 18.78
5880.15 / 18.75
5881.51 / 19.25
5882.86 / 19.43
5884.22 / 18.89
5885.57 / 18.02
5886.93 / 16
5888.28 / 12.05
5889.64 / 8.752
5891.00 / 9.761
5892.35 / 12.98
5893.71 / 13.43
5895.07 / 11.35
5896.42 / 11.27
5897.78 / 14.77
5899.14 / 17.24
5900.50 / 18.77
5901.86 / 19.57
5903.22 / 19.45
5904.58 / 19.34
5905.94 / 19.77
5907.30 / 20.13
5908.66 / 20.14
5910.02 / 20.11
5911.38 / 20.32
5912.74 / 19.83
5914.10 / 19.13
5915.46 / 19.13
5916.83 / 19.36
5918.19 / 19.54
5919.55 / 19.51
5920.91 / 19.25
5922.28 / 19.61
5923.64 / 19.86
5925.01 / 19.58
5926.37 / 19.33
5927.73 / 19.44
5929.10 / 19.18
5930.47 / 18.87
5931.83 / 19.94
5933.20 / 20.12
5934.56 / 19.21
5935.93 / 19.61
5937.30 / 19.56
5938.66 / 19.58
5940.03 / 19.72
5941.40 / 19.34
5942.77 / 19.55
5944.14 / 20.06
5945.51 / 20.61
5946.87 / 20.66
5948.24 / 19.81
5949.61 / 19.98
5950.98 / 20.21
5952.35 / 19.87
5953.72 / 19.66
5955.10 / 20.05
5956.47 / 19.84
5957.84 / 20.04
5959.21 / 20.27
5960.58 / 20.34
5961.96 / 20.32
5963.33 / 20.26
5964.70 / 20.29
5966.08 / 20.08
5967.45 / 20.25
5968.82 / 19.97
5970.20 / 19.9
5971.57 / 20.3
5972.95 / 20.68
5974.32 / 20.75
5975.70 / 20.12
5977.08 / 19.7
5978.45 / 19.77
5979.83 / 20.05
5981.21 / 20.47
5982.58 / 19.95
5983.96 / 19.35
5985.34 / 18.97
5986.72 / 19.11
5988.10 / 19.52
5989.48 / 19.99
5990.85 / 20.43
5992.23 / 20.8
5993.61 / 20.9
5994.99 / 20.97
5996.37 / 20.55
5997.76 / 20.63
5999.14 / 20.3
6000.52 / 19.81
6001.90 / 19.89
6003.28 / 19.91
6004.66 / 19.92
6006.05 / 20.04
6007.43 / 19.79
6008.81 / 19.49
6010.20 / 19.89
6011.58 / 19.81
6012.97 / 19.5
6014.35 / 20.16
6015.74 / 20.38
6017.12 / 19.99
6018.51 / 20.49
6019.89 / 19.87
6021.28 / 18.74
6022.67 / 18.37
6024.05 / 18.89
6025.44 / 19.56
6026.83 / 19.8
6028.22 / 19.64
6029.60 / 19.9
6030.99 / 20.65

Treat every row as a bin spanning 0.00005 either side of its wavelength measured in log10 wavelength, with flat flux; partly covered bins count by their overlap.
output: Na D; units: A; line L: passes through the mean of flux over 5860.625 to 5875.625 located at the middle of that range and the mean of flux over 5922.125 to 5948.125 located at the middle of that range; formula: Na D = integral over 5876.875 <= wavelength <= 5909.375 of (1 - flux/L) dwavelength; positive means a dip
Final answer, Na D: 5.2 A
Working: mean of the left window 19.7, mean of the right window 19.7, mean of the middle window 16.5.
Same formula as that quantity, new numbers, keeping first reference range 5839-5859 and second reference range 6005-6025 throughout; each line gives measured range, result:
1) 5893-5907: 2.1 A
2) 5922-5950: -0.2 A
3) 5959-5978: -0.6 A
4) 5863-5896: 3.9 A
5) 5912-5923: 0.1 A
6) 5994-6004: -0.3 A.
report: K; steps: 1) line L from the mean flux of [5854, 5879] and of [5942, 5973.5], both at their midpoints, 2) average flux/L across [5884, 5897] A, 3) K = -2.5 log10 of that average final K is 0.43 mag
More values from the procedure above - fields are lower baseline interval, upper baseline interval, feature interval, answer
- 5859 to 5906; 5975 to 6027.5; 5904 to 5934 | -0.08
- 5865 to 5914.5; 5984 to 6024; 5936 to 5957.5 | -0.06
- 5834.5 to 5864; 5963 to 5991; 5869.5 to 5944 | 0.08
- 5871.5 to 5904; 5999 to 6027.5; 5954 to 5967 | -0.10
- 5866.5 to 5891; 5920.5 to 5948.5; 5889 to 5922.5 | 0.09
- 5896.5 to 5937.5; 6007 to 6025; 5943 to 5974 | -0.04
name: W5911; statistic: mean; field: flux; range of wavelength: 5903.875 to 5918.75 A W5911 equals 19.7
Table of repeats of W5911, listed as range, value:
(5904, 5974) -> 19.8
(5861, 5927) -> 18.1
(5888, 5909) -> 15.5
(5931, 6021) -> 20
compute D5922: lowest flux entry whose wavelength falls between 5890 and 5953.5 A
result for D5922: 9.761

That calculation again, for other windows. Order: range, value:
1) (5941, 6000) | 18.97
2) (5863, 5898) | 8.752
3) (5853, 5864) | 16.97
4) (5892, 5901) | 11.27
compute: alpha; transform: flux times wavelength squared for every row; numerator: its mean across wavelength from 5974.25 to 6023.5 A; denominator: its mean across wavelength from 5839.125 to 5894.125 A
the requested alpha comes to 1.14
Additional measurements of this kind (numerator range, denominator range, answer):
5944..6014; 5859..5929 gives 1.14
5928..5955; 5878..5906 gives 1.26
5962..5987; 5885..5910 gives 1.30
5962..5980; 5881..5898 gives 1.46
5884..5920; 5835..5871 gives 0.89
